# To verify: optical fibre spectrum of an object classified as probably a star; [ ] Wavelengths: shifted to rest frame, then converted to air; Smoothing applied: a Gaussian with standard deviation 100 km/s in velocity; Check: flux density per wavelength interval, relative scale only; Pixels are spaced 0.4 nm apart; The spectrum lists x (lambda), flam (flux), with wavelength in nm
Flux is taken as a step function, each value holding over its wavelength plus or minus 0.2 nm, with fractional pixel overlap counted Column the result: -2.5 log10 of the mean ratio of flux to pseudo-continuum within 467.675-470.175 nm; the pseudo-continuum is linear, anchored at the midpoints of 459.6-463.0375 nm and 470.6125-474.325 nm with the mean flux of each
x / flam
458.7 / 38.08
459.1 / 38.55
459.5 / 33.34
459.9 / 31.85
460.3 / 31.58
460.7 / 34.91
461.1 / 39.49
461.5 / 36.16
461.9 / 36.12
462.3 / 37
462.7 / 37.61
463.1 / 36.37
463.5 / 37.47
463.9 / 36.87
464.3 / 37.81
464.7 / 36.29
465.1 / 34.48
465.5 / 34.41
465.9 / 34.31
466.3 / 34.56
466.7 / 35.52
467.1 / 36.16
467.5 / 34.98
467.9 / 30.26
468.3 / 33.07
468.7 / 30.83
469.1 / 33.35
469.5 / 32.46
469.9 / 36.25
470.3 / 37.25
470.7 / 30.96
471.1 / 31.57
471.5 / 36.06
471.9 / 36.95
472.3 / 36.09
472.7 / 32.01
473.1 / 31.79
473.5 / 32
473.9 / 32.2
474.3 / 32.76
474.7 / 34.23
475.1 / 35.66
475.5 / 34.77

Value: 0.04 mag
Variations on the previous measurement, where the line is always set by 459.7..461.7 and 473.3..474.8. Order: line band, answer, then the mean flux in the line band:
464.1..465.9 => -0.05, 35.6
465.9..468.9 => 0.00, 33.7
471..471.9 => -0.05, 34.8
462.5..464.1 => -0.08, 37.1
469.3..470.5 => -0.06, 35.3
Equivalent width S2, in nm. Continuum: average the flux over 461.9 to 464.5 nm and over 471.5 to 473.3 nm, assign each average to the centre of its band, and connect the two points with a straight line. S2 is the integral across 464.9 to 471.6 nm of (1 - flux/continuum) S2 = 0.33 nm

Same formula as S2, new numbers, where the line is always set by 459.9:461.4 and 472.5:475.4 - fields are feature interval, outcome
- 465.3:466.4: -0.01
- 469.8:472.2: -0.10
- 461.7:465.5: -0.23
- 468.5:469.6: 0.05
